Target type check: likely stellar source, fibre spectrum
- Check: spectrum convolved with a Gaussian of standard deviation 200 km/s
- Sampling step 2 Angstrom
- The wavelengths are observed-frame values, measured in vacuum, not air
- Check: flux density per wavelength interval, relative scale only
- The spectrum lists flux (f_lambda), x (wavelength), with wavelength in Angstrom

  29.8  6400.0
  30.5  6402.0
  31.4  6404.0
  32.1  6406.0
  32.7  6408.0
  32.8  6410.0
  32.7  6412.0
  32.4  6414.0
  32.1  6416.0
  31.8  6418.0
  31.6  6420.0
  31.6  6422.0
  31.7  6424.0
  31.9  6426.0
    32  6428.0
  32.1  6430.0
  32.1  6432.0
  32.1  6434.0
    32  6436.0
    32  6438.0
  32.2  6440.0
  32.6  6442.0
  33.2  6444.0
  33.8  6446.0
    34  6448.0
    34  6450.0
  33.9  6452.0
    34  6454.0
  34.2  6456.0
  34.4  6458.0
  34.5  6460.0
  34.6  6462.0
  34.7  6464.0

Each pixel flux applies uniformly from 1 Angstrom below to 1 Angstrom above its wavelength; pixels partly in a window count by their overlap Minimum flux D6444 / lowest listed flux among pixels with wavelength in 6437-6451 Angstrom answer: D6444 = 32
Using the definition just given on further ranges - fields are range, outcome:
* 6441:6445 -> 32.6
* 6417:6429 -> 31.6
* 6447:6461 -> 33.9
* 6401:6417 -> 30.5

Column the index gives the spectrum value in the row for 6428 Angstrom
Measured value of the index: 32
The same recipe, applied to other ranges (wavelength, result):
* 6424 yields 31.7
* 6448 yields 34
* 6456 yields 34.2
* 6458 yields 34.4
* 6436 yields 32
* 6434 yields 32.1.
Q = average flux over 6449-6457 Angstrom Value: 34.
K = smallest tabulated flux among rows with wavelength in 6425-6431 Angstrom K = 31.9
